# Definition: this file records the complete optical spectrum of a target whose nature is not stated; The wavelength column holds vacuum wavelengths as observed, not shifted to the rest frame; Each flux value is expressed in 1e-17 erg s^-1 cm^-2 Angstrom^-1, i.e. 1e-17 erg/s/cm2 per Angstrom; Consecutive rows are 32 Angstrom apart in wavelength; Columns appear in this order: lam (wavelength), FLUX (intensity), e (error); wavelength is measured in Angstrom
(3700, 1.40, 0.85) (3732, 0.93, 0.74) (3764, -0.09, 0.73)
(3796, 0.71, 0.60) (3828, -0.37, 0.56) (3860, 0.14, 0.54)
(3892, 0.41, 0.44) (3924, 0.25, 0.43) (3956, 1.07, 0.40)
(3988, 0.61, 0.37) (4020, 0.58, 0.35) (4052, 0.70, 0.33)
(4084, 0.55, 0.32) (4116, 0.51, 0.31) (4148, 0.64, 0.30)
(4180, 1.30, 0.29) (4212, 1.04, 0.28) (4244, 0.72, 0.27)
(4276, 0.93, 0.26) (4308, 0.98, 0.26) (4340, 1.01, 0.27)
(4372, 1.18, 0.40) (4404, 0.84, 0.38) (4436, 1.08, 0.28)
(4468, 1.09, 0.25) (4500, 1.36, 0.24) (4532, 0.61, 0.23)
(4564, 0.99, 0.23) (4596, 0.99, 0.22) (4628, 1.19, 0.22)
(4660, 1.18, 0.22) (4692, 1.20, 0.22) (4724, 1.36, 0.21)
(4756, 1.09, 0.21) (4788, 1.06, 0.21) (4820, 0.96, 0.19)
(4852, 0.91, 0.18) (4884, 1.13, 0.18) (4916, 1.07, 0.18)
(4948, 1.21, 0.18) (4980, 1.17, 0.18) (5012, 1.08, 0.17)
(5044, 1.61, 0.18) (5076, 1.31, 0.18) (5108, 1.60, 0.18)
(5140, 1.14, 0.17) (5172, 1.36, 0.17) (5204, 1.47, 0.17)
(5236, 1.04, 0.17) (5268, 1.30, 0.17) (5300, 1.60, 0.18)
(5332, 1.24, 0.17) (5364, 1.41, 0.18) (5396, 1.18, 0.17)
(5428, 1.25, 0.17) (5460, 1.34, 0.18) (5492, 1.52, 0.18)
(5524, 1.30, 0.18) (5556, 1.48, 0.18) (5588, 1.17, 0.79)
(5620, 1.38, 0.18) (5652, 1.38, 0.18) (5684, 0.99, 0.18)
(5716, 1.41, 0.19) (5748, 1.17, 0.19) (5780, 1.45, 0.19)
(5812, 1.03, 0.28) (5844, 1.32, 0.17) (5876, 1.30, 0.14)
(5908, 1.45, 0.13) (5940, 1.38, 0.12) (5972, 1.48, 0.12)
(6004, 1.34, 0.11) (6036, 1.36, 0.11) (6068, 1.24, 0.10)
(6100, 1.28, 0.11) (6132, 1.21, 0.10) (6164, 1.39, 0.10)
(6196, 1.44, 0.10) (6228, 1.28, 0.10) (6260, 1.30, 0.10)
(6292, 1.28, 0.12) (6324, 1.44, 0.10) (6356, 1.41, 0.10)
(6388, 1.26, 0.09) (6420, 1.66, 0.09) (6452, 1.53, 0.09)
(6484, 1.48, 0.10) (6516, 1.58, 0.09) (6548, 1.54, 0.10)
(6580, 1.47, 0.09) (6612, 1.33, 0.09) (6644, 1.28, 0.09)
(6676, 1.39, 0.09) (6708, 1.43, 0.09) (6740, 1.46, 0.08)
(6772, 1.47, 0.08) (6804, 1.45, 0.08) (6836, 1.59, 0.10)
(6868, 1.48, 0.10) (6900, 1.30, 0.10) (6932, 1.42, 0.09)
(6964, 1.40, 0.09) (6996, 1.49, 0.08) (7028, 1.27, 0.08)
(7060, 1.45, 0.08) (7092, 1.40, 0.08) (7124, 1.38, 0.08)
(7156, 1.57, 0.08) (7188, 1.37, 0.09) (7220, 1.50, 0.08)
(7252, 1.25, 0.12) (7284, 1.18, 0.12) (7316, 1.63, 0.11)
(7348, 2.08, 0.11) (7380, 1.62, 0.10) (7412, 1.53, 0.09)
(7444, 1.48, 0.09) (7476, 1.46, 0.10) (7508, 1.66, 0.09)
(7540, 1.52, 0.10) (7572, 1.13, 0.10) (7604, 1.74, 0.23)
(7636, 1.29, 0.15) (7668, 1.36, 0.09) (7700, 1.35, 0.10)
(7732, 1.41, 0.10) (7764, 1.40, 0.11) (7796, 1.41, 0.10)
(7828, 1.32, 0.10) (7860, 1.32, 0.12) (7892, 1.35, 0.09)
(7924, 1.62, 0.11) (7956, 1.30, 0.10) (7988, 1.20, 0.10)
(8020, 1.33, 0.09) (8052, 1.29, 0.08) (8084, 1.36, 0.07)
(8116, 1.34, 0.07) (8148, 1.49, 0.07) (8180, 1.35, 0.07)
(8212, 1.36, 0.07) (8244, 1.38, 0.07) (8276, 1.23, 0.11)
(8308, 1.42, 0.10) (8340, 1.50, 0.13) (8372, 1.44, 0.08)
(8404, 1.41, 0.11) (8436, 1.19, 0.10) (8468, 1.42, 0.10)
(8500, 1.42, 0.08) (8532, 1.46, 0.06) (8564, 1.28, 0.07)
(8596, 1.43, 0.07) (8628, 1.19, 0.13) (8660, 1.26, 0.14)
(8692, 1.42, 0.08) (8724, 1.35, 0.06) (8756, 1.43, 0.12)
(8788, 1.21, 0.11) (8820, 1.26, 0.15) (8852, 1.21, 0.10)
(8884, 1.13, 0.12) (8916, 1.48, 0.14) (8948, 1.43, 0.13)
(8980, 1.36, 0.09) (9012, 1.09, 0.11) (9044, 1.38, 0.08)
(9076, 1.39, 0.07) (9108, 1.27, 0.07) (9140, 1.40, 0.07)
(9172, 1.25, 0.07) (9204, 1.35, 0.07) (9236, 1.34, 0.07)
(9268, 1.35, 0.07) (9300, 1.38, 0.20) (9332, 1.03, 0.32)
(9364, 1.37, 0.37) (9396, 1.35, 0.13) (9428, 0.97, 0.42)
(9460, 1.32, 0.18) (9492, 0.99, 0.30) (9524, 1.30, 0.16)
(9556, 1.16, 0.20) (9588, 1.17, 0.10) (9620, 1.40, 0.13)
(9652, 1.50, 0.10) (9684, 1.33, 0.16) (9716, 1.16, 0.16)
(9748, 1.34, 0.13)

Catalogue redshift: 0.12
